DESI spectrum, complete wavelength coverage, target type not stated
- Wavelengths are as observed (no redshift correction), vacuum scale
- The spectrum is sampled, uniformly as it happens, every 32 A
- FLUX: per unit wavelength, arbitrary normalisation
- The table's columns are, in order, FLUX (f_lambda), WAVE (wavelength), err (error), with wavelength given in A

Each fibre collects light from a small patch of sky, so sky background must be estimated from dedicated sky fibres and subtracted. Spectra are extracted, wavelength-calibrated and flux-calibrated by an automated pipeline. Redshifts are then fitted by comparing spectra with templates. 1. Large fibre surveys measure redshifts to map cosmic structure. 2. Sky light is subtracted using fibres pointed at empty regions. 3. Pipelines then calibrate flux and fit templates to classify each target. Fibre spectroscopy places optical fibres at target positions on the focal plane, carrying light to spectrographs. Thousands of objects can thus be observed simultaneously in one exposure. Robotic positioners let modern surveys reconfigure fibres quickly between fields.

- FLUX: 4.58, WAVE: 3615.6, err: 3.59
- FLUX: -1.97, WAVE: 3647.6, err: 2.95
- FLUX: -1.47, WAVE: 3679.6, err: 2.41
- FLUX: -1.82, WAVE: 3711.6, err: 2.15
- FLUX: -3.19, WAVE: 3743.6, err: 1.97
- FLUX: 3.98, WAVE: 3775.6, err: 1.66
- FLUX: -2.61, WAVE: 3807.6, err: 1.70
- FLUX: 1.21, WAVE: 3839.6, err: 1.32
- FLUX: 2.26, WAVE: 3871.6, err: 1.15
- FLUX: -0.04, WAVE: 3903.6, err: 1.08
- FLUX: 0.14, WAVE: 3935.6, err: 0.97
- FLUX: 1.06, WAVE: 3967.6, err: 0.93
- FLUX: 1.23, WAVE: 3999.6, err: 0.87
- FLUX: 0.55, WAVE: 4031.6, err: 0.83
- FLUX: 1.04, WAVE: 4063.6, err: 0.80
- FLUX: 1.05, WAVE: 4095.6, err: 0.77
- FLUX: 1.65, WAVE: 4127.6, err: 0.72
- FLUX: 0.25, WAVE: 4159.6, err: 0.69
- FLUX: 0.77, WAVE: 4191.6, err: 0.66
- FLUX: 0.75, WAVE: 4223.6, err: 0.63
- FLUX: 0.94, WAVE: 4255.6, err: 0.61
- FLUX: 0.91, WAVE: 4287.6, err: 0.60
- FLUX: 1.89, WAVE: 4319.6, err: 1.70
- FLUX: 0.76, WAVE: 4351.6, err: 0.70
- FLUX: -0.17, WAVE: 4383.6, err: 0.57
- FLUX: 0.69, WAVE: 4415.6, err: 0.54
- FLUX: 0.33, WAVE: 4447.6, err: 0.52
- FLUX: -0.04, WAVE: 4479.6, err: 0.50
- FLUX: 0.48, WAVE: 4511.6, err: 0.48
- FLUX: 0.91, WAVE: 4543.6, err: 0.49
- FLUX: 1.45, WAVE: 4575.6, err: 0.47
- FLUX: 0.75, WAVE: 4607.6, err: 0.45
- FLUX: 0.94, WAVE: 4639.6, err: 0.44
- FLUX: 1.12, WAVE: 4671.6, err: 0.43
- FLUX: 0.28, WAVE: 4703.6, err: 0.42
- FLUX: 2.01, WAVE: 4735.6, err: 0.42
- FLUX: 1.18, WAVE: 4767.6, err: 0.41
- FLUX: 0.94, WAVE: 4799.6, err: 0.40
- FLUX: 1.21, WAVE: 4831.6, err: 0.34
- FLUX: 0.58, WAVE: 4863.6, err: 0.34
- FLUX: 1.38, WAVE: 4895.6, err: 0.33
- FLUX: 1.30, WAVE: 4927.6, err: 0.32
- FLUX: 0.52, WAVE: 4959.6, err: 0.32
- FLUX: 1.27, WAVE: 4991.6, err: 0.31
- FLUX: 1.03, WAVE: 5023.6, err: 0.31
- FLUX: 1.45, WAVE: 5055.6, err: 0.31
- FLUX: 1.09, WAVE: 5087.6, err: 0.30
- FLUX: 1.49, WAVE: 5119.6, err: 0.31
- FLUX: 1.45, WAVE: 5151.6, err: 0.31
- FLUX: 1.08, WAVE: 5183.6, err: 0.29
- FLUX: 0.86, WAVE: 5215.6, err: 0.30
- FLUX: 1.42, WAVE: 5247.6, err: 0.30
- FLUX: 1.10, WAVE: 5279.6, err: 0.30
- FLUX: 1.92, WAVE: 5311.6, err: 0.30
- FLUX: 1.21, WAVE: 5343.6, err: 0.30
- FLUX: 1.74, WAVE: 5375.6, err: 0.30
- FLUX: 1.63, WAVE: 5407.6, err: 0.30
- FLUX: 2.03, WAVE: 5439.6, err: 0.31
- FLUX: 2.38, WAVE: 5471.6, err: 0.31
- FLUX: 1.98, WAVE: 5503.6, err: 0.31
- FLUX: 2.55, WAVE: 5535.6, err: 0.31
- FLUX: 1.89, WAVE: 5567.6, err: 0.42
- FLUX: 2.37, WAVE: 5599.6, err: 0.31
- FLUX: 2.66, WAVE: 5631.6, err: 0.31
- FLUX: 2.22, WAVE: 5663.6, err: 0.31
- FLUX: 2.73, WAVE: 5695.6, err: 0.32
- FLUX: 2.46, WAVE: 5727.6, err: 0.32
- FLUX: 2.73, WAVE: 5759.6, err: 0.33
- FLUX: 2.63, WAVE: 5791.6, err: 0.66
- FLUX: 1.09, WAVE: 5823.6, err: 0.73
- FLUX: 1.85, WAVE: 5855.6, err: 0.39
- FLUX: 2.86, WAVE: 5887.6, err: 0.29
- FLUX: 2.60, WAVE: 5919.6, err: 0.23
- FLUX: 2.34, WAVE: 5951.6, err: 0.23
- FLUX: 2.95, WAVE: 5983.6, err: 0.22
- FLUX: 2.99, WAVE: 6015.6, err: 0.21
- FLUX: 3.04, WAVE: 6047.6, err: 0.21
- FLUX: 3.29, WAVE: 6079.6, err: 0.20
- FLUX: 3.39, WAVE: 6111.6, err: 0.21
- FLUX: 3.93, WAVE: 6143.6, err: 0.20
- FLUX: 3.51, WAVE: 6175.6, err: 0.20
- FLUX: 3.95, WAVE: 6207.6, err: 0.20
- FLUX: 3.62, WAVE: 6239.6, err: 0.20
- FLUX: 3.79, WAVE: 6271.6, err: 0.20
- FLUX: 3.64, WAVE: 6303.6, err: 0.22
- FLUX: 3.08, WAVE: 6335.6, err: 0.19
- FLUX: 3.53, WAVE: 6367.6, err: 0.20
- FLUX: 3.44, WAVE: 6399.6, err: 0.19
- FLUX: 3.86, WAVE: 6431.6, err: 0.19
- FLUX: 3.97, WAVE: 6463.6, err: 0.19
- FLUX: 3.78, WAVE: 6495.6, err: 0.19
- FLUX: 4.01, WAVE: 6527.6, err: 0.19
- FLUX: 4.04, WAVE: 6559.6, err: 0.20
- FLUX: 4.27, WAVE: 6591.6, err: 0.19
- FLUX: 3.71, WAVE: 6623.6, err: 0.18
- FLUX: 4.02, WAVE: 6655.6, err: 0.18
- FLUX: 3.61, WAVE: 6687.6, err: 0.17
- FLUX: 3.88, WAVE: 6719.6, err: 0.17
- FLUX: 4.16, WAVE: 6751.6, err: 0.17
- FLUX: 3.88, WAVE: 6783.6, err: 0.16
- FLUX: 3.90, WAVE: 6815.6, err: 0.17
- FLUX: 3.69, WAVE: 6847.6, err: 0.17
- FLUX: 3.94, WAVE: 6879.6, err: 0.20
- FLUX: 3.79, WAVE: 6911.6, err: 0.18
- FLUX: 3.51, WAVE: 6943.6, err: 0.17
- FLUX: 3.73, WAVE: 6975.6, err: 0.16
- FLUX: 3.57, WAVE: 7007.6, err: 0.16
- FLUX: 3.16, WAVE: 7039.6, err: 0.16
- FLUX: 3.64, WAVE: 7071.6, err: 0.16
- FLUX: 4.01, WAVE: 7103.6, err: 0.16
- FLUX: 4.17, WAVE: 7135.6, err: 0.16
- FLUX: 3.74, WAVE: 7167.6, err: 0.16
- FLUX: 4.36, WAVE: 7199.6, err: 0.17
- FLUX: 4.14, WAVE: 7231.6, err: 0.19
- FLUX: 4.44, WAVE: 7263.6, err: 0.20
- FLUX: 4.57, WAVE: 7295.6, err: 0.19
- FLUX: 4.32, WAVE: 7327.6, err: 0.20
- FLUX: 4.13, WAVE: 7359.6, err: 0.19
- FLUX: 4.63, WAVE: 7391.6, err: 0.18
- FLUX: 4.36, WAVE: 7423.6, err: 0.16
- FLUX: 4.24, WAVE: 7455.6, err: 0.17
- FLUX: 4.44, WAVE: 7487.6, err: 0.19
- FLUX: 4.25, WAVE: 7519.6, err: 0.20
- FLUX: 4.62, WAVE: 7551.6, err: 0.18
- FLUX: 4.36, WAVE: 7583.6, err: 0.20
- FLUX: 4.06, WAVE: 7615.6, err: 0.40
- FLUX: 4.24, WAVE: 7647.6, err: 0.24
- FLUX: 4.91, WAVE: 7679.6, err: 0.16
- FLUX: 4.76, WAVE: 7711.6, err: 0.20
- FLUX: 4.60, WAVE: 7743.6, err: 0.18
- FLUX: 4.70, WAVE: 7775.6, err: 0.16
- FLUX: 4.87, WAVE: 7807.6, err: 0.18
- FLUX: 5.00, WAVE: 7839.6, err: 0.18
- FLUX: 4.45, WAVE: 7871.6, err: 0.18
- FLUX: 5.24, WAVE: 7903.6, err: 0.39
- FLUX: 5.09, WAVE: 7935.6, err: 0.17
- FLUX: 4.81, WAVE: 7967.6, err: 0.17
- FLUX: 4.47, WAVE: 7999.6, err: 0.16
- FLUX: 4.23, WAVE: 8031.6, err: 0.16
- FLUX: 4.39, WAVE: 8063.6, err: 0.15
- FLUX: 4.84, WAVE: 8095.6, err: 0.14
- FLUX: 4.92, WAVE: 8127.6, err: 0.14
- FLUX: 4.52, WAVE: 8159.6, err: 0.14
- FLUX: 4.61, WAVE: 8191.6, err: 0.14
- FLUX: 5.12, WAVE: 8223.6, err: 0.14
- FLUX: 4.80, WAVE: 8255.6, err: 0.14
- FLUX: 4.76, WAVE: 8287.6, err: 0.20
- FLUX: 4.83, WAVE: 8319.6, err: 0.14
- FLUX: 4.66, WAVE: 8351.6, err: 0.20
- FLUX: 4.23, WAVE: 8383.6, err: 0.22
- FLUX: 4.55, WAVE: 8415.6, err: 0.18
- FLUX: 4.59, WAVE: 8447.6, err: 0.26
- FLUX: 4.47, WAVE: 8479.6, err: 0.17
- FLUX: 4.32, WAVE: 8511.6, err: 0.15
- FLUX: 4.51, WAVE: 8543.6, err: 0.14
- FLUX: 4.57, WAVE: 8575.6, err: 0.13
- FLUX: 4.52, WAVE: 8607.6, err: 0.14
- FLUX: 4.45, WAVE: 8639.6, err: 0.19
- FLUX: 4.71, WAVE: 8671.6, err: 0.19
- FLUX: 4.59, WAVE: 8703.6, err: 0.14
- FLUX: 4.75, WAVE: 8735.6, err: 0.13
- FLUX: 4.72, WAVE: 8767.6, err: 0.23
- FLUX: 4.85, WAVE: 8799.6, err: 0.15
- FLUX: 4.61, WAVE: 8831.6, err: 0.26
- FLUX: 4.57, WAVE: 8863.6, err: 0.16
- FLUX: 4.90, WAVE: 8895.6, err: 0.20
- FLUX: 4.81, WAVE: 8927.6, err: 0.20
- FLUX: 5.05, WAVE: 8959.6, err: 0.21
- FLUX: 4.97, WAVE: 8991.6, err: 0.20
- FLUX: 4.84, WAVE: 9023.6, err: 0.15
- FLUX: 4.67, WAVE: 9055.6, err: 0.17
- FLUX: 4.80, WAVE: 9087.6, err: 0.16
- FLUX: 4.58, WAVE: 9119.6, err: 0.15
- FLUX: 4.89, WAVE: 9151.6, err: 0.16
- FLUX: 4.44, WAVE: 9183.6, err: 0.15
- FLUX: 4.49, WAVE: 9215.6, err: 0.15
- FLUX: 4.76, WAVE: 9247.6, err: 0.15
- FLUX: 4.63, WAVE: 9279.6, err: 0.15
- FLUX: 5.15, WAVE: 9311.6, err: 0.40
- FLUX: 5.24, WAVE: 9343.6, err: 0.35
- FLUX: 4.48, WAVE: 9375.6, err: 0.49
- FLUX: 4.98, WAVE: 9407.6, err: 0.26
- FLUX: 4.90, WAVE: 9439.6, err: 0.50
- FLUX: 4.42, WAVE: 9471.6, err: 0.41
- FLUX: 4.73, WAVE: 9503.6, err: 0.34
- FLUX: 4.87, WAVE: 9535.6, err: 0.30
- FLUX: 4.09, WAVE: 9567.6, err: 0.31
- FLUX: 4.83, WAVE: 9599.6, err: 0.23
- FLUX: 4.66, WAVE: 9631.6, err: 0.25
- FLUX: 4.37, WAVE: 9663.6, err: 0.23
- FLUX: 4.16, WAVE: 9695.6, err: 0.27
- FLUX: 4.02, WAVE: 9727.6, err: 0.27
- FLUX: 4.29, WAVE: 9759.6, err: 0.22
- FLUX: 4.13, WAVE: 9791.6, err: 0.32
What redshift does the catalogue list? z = 0.360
